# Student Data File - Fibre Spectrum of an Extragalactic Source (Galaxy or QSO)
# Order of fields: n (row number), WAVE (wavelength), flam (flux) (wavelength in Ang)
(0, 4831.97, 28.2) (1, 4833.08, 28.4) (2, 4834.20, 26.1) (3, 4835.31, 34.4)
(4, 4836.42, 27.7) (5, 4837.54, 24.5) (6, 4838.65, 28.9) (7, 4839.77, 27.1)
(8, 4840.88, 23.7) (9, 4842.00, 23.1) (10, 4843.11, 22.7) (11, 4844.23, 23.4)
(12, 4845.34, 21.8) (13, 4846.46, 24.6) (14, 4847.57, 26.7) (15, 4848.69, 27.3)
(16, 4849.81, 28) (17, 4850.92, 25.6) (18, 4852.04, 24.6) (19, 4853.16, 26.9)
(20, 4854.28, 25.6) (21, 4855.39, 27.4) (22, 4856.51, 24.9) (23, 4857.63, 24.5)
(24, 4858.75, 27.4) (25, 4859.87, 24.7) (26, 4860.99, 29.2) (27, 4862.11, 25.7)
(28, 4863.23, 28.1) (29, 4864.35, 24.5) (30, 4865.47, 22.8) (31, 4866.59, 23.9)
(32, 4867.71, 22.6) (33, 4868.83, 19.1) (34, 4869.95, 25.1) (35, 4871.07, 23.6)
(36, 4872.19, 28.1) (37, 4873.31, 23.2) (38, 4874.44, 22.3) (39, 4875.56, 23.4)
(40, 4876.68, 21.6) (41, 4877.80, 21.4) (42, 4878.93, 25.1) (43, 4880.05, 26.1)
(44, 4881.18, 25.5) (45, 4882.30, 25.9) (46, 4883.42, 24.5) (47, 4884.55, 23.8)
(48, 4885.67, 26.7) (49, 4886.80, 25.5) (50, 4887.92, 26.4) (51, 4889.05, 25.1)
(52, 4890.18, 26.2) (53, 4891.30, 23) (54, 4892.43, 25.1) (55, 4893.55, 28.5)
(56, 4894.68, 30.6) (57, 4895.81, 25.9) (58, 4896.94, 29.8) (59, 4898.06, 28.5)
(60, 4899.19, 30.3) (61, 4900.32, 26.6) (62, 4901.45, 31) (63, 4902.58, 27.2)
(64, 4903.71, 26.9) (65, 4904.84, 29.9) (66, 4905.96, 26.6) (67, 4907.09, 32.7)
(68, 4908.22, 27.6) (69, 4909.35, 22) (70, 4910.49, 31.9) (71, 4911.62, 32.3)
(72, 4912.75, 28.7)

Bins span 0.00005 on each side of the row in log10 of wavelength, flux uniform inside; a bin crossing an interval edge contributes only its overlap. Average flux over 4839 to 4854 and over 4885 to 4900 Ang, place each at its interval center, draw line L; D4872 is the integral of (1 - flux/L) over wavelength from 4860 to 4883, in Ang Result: 1.6 Ang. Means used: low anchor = 25.1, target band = 24.4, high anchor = 27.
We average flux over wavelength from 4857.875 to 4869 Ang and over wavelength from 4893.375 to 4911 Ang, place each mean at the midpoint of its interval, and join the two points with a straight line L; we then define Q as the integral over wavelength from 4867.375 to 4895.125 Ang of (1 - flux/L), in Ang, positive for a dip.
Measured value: 2.0 Ang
